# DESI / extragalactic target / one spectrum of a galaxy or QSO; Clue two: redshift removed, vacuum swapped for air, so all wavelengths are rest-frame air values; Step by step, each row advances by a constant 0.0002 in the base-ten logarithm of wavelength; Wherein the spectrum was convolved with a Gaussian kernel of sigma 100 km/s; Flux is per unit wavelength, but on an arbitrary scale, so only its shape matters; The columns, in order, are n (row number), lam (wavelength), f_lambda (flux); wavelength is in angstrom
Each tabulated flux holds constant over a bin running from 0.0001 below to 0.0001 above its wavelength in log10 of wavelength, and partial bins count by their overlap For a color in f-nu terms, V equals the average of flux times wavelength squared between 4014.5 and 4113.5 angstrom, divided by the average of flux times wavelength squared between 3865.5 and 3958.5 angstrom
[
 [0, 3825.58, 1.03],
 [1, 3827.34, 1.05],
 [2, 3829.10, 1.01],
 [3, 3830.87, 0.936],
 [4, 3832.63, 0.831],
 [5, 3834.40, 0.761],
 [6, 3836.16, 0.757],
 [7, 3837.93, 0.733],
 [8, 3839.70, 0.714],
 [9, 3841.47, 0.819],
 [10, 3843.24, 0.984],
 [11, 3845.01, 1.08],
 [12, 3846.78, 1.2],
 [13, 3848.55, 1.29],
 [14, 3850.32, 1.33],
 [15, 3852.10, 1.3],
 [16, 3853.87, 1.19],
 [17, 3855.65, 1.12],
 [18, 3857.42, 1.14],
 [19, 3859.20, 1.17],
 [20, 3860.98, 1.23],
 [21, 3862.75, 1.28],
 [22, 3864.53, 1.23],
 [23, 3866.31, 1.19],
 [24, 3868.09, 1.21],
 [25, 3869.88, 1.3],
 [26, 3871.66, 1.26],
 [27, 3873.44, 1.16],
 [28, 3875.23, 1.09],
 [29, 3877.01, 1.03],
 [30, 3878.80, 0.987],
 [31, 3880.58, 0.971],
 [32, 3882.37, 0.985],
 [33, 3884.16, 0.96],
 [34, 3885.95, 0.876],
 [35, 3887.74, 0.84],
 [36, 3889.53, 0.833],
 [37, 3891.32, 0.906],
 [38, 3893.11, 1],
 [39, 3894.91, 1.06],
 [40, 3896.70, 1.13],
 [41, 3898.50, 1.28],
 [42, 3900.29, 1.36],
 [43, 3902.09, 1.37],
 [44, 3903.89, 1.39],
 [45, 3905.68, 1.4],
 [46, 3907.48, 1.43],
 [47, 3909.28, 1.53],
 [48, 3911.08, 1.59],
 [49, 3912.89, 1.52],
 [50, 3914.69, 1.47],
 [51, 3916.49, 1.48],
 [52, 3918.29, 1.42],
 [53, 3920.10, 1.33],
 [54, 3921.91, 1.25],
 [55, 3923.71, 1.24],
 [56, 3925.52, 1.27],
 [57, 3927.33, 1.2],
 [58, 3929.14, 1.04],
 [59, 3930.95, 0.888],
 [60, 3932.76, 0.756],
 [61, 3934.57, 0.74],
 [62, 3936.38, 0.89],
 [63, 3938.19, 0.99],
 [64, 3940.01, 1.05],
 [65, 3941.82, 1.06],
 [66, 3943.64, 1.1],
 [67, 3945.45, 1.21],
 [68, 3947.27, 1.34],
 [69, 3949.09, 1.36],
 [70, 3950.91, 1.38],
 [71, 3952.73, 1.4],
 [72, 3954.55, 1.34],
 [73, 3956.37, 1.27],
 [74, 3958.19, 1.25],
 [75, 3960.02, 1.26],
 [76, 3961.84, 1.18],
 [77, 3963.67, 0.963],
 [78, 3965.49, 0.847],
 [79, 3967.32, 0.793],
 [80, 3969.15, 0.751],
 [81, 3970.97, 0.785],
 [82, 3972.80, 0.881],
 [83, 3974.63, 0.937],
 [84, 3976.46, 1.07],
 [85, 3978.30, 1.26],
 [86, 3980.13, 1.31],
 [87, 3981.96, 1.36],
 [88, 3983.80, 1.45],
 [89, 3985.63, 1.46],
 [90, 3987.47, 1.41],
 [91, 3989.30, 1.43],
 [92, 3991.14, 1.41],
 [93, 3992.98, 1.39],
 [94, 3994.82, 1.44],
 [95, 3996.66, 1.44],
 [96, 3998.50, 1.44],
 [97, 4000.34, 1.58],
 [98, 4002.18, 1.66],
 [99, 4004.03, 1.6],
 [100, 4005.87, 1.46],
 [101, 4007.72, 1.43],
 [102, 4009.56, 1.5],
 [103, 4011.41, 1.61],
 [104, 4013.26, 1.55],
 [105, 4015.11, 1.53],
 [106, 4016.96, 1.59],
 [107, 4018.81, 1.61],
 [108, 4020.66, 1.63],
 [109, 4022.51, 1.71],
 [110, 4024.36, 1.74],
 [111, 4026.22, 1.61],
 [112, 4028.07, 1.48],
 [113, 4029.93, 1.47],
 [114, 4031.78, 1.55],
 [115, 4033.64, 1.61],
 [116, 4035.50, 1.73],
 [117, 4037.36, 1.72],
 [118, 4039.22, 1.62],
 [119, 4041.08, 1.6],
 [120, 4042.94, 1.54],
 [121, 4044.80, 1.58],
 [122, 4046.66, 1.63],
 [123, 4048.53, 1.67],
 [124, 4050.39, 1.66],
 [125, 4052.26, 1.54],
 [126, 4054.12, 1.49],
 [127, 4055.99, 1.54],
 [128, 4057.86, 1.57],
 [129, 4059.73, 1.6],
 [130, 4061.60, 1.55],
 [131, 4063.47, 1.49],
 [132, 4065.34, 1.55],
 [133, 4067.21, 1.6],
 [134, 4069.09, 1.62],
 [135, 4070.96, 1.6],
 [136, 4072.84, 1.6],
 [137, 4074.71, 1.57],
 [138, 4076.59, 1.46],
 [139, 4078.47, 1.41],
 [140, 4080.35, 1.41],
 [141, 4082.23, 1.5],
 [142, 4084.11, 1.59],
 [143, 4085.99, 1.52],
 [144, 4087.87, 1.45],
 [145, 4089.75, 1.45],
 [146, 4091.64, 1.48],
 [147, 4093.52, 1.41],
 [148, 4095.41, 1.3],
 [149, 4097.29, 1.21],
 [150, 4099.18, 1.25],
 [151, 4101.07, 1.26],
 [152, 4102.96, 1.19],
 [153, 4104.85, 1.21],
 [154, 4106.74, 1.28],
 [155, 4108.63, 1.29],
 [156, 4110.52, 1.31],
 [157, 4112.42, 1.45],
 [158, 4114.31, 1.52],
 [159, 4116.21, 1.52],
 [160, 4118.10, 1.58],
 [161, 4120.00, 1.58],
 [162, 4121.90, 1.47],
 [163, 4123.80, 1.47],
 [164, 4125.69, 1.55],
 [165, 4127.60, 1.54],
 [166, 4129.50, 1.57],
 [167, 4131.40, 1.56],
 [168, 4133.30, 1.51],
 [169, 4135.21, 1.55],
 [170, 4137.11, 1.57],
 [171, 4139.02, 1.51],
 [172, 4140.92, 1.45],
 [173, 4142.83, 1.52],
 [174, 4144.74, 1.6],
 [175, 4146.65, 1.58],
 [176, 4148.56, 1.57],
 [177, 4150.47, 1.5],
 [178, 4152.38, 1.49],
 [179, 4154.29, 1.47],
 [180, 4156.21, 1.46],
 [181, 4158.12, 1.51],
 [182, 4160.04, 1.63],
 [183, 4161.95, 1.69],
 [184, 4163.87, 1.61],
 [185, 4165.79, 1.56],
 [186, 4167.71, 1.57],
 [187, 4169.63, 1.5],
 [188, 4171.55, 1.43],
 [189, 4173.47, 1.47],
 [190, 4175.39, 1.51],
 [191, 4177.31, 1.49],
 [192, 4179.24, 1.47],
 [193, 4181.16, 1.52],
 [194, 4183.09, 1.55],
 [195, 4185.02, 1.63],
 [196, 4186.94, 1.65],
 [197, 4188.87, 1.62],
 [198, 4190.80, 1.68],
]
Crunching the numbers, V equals 1.38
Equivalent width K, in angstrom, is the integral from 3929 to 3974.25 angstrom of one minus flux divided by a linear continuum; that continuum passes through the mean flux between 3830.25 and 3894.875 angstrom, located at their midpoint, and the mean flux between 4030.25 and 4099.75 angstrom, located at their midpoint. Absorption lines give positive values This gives 7.2 angstrom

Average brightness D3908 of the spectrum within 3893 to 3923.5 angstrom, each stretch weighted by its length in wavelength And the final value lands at 1.36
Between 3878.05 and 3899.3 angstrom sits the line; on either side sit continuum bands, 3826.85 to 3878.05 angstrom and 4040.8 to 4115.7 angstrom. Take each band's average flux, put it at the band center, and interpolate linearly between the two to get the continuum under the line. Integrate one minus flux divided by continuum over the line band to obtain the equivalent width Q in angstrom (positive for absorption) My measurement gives 3.0 angstrom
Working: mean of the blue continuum 1.08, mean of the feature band 0.984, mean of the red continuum 1.47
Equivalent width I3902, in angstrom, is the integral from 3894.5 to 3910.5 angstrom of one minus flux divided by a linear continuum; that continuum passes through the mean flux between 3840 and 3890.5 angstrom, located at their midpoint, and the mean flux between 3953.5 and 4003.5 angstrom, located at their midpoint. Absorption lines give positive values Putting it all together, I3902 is -2.7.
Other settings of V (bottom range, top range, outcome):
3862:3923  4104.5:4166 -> 1.41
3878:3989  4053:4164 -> 1.39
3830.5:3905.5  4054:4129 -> 1.51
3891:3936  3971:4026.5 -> 1.21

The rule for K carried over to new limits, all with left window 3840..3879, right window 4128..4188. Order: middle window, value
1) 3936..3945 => 1.62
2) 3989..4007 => -2.03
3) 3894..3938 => -0.62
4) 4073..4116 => 1.89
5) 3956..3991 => 4.32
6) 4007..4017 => -1.32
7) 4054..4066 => -1.11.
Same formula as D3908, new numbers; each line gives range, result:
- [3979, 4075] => 1.55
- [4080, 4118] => 1.38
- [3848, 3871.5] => 1.23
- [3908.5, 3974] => 1.16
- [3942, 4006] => 1.26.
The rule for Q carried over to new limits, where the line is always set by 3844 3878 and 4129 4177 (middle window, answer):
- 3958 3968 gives 2.1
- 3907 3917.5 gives -2.1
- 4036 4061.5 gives -3.3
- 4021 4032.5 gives -1.7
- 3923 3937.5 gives 3.2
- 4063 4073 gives -1.0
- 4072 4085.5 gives -0.5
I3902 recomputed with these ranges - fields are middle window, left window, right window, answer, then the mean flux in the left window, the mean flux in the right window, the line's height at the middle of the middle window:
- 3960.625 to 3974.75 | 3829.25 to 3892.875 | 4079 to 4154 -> 3.71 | 1.05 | 1.46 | 1.22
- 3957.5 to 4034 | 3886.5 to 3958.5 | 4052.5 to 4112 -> -2.71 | 1.21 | 1.44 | 1.32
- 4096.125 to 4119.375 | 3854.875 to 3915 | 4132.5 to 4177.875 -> 2.04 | 1.18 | 1.53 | 1.47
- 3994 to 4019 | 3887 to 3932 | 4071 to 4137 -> -3.38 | 1.25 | 1.45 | 1.35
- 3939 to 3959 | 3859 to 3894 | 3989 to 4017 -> 1.07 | 1.07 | 1.5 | 1.32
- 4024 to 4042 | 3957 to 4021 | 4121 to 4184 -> -3.05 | 1.32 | 1.53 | 1.38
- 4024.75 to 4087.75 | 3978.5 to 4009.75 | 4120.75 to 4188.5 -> -3.46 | 1.45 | 1.54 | 1.48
